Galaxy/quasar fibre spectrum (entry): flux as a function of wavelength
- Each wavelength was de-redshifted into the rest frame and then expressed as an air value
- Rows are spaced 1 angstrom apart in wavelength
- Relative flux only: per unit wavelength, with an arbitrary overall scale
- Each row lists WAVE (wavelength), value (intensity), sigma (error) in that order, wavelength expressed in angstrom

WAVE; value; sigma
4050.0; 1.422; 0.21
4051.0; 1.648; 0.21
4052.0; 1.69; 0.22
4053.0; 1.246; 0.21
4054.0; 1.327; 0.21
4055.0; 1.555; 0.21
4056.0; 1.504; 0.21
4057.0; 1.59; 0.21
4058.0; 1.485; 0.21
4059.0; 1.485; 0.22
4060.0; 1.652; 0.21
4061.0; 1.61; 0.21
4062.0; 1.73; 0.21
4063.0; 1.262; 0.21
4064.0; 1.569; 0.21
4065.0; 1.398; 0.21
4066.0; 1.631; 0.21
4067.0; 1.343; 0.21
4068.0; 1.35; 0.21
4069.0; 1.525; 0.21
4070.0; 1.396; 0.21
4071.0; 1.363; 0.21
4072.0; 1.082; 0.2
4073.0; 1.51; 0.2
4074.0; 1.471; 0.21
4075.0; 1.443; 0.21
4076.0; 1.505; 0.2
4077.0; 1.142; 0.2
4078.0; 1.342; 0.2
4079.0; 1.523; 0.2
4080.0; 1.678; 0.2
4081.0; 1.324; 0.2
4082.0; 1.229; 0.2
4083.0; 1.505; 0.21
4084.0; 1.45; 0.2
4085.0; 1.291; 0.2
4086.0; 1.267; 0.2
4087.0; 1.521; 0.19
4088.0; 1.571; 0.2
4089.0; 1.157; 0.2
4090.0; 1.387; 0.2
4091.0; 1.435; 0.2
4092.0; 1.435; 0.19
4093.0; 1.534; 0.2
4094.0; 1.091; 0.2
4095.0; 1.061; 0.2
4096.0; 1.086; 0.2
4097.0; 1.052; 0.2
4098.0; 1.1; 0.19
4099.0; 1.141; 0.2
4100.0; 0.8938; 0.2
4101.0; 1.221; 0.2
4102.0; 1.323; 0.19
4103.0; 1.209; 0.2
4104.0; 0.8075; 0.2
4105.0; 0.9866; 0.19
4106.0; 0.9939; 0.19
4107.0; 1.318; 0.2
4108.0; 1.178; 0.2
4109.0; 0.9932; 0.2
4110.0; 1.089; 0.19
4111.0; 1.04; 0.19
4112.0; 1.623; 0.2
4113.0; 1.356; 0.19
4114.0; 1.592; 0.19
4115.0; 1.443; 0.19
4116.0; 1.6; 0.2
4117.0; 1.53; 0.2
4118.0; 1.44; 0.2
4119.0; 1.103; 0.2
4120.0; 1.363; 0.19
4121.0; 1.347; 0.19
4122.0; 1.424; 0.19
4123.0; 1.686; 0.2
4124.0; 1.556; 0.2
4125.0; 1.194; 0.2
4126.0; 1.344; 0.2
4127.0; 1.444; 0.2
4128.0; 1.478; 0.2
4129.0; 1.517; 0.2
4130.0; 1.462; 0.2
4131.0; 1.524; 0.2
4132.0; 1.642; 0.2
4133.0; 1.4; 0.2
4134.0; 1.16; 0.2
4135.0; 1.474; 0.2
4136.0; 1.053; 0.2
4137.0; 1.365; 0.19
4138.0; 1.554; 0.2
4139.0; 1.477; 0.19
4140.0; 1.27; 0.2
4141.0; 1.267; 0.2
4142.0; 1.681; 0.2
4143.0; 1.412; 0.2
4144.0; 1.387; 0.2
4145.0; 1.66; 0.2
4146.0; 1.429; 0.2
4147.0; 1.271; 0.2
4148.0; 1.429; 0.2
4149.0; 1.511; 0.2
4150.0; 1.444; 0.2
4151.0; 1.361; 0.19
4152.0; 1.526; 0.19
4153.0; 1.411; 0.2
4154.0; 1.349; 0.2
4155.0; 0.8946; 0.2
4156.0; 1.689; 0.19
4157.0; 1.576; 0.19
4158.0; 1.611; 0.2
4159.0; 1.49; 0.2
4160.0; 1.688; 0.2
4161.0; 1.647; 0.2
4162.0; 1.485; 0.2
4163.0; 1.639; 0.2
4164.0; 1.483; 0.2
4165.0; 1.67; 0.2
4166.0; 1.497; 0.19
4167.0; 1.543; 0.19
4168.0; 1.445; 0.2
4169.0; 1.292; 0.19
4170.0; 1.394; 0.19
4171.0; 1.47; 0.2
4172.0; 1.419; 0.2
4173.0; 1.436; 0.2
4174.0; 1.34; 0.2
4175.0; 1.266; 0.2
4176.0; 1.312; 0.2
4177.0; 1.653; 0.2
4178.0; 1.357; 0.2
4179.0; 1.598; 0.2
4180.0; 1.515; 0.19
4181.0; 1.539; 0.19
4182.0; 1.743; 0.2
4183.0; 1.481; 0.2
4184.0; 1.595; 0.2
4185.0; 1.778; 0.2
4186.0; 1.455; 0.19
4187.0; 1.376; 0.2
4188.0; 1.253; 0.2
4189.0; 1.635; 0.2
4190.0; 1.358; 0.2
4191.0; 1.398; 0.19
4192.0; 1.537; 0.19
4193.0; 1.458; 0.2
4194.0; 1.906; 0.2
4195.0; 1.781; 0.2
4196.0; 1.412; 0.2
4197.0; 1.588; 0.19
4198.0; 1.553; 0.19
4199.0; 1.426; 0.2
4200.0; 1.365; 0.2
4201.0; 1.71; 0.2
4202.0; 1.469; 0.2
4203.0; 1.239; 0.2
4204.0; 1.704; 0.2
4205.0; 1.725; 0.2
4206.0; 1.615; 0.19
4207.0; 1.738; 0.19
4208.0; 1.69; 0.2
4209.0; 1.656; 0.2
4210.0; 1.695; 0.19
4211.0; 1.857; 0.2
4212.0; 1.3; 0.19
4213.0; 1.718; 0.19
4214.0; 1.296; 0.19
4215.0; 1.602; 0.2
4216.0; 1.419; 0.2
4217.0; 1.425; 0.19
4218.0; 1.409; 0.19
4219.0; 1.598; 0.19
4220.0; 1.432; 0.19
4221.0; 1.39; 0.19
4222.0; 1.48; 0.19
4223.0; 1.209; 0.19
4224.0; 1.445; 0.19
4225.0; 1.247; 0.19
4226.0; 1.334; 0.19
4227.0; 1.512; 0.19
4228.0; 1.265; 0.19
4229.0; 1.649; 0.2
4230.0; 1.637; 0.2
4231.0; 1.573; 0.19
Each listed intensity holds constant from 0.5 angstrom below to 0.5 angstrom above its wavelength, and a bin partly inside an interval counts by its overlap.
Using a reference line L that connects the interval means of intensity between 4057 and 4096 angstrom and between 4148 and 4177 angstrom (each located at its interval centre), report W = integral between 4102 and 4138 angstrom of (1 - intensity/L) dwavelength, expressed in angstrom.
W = 2.5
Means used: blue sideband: 1.41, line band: 1.34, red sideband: 1.46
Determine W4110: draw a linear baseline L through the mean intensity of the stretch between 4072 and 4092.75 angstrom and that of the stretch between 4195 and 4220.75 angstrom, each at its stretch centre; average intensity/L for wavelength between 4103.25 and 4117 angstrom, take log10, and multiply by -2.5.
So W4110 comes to 0.16 mag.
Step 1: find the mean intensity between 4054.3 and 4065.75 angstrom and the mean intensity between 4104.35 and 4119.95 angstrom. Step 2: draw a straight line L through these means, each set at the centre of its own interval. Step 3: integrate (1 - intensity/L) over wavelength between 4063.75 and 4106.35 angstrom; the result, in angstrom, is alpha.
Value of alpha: 3.2 angstrom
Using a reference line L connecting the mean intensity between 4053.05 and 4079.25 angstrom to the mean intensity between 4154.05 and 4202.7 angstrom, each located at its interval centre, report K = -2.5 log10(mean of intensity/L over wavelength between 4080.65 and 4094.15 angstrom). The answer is 0.06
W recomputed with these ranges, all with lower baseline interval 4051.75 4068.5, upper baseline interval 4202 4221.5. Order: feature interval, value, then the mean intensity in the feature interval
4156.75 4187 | 0.5 angstrom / 1.51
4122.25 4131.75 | 0.3 angstrom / 1.47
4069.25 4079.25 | 0.8 angstrom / 1.38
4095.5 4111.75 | 4.4 angstrom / 1.1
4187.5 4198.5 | 0.1 angstrom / 1.53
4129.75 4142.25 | 1.0 angstrom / 1.4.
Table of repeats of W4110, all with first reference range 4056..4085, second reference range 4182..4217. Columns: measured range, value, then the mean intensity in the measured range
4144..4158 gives 0.06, 1.43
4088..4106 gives 0.24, 1.18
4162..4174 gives 0.04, 1.48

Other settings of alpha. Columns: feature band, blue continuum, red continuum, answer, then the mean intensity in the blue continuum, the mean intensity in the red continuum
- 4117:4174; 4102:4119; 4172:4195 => -2.8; 1.26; 1.5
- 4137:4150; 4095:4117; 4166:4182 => -1.0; 1.2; 1.45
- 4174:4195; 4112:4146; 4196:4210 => 0.4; 1.43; 1.57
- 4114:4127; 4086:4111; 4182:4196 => -1.6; 1.19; 1.54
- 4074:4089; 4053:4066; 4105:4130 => 0.4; 1.51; 1.36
